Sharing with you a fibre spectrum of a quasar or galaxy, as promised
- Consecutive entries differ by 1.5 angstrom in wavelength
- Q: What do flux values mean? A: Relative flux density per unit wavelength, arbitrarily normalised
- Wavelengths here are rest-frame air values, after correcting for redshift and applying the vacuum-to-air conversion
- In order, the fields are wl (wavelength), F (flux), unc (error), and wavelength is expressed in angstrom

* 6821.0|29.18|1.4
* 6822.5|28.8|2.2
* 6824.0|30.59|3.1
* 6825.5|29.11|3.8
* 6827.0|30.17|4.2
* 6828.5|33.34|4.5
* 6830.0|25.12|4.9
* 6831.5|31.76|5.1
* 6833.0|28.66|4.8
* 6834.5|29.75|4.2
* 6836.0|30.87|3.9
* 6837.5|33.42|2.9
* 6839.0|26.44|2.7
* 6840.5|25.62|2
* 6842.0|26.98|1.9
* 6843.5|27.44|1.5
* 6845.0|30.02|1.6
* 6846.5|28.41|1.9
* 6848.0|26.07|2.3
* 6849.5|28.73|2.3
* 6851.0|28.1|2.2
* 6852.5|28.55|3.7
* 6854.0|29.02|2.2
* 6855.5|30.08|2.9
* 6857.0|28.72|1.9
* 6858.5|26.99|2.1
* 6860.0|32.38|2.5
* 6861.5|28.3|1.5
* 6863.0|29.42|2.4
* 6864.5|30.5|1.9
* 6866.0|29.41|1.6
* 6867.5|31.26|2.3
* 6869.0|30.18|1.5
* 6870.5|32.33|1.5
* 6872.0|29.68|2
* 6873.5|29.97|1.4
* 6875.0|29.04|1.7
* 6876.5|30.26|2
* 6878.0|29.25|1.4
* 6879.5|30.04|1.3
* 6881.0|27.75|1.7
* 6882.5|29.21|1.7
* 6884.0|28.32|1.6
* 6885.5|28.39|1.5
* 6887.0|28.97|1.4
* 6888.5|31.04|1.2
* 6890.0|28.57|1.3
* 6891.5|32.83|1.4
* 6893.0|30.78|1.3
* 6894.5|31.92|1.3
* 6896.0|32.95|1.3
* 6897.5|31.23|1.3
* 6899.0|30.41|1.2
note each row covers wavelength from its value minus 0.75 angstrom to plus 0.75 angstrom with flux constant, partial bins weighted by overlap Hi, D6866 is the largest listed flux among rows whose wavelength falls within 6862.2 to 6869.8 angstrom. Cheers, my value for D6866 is 31.26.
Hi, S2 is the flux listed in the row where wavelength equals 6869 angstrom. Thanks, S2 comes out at 30.18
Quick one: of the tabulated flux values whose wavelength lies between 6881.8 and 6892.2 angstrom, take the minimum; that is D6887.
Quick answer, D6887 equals 28.32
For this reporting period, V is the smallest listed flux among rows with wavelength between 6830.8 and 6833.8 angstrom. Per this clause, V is 28.66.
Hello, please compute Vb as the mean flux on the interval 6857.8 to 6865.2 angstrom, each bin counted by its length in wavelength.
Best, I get 29.5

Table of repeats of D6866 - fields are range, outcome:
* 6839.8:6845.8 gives 30.02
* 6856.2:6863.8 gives 32.38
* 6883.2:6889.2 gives 31.04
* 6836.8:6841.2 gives 33.42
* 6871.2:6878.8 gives 30.26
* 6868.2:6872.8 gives 32.33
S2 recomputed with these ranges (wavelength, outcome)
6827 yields 30.17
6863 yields 29.42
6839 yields 26.44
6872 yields 29.68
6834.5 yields 29.75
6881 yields 27.75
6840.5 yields 25.62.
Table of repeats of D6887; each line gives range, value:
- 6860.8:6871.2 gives 28.3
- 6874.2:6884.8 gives 27.75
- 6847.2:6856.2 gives 26.07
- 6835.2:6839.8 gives 26.44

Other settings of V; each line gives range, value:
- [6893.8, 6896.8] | 31.92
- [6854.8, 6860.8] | 26.99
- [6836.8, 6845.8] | 25.62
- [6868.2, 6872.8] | 29.68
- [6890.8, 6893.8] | 30.78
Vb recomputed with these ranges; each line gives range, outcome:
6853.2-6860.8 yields 29.4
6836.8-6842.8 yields 28.1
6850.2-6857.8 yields 28.9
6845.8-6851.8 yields 27.8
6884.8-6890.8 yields 29.3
